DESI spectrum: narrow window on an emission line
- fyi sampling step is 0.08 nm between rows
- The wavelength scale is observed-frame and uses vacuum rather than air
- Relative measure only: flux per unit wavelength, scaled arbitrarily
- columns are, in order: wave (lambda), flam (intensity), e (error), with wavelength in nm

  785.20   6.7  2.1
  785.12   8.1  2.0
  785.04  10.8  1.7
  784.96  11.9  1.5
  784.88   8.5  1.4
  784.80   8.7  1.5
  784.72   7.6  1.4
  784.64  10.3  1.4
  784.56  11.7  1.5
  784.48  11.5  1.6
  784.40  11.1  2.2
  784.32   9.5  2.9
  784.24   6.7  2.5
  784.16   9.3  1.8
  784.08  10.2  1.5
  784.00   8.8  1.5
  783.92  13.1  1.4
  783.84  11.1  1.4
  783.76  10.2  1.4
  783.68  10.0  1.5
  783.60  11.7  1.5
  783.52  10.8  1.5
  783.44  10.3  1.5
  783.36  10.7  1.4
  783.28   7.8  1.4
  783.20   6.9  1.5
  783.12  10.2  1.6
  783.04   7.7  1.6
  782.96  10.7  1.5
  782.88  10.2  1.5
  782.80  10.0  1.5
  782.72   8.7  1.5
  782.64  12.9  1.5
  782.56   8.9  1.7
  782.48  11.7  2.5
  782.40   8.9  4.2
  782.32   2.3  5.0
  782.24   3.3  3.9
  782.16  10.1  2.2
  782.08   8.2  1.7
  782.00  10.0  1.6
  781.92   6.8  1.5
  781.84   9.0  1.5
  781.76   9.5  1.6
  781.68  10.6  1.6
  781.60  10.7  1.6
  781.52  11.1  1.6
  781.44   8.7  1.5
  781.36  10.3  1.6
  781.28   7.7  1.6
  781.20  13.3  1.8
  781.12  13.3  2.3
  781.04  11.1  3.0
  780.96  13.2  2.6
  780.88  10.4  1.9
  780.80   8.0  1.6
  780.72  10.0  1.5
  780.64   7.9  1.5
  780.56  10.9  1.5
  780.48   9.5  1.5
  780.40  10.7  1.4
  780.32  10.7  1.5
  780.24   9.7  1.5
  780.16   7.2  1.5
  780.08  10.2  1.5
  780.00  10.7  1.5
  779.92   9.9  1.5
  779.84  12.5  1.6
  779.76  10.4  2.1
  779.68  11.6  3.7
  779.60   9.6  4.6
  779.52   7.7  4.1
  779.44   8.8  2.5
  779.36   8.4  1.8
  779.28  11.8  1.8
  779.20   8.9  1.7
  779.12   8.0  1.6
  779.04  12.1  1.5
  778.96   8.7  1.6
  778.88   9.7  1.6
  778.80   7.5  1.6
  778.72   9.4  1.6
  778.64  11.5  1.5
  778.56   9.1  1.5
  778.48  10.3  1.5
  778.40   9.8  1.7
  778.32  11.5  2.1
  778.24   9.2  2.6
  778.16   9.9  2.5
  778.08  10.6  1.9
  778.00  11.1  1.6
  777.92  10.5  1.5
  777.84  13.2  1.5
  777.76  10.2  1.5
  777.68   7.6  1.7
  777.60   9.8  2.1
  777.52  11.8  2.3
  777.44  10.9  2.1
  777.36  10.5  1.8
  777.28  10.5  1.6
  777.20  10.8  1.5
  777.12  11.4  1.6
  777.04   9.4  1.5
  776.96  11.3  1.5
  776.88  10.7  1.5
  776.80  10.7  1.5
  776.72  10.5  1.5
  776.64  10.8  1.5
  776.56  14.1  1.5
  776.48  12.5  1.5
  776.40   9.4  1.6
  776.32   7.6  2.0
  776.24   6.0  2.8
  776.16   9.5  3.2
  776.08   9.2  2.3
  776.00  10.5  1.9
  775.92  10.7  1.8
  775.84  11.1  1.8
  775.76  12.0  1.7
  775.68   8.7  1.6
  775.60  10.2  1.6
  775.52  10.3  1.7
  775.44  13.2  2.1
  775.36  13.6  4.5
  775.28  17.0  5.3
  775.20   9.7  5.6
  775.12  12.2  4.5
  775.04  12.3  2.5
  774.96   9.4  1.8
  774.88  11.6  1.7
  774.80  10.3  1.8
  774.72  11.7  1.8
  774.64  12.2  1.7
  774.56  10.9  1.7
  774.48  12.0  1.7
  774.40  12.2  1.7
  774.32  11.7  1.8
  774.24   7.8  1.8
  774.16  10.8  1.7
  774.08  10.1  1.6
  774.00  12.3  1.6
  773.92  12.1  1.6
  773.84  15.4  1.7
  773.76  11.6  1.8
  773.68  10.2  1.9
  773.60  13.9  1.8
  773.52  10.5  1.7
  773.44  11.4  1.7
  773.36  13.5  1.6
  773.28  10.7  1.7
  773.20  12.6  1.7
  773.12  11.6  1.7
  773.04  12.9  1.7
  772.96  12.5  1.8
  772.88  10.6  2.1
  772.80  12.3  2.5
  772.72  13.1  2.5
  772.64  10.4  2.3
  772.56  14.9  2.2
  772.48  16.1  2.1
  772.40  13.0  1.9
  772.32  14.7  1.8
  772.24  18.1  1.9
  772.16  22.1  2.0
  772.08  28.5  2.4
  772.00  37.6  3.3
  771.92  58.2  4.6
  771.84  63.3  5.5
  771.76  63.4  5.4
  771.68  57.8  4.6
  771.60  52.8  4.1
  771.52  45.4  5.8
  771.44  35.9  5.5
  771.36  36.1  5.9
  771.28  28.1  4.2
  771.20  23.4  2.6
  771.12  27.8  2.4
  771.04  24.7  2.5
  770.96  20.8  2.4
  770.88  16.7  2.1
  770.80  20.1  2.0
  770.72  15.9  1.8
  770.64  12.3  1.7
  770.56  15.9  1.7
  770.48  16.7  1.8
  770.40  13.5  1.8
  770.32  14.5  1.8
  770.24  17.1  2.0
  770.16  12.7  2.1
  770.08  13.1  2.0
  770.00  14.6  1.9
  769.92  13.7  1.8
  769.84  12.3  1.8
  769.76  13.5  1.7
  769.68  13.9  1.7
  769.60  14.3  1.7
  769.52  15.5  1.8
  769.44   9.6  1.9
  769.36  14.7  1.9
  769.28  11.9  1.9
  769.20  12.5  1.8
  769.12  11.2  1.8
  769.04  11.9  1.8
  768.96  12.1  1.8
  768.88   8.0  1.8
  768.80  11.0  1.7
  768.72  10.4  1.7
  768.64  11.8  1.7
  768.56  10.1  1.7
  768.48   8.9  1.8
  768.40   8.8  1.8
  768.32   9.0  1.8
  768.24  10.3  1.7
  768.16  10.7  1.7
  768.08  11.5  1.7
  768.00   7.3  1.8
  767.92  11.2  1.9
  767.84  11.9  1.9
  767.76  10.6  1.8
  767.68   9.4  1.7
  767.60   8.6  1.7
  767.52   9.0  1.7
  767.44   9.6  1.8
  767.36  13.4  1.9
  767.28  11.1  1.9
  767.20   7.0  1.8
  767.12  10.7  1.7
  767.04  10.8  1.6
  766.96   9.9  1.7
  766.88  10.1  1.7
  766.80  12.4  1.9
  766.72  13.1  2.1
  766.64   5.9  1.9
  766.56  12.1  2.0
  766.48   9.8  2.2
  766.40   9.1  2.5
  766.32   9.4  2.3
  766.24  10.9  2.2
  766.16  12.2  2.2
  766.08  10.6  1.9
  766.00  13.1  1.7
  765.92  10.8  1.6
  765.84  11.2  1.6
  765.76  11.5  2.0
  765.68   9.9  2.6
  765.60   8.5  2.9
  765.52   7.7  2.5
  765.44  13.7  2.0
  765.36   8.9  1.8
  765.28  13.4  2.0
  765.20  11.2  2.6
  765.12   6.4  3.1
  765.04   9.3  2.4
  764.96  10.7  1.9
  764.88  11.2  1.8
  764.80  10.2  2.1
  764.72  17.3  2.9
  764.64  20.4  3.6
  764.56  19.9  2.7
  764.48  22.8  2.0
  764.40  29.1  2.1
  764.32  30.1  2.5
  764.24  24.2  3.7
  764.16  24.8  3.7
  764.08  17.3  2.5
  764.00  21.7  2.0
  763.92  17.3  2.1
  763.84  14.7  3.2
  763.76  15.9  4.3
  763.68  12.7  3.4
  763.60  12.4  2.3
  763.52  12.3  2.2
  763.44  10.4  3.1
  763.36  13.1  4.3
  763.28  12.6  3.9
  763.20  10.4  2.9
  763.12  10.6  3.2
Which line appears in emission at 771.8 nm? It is [O III] 5007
